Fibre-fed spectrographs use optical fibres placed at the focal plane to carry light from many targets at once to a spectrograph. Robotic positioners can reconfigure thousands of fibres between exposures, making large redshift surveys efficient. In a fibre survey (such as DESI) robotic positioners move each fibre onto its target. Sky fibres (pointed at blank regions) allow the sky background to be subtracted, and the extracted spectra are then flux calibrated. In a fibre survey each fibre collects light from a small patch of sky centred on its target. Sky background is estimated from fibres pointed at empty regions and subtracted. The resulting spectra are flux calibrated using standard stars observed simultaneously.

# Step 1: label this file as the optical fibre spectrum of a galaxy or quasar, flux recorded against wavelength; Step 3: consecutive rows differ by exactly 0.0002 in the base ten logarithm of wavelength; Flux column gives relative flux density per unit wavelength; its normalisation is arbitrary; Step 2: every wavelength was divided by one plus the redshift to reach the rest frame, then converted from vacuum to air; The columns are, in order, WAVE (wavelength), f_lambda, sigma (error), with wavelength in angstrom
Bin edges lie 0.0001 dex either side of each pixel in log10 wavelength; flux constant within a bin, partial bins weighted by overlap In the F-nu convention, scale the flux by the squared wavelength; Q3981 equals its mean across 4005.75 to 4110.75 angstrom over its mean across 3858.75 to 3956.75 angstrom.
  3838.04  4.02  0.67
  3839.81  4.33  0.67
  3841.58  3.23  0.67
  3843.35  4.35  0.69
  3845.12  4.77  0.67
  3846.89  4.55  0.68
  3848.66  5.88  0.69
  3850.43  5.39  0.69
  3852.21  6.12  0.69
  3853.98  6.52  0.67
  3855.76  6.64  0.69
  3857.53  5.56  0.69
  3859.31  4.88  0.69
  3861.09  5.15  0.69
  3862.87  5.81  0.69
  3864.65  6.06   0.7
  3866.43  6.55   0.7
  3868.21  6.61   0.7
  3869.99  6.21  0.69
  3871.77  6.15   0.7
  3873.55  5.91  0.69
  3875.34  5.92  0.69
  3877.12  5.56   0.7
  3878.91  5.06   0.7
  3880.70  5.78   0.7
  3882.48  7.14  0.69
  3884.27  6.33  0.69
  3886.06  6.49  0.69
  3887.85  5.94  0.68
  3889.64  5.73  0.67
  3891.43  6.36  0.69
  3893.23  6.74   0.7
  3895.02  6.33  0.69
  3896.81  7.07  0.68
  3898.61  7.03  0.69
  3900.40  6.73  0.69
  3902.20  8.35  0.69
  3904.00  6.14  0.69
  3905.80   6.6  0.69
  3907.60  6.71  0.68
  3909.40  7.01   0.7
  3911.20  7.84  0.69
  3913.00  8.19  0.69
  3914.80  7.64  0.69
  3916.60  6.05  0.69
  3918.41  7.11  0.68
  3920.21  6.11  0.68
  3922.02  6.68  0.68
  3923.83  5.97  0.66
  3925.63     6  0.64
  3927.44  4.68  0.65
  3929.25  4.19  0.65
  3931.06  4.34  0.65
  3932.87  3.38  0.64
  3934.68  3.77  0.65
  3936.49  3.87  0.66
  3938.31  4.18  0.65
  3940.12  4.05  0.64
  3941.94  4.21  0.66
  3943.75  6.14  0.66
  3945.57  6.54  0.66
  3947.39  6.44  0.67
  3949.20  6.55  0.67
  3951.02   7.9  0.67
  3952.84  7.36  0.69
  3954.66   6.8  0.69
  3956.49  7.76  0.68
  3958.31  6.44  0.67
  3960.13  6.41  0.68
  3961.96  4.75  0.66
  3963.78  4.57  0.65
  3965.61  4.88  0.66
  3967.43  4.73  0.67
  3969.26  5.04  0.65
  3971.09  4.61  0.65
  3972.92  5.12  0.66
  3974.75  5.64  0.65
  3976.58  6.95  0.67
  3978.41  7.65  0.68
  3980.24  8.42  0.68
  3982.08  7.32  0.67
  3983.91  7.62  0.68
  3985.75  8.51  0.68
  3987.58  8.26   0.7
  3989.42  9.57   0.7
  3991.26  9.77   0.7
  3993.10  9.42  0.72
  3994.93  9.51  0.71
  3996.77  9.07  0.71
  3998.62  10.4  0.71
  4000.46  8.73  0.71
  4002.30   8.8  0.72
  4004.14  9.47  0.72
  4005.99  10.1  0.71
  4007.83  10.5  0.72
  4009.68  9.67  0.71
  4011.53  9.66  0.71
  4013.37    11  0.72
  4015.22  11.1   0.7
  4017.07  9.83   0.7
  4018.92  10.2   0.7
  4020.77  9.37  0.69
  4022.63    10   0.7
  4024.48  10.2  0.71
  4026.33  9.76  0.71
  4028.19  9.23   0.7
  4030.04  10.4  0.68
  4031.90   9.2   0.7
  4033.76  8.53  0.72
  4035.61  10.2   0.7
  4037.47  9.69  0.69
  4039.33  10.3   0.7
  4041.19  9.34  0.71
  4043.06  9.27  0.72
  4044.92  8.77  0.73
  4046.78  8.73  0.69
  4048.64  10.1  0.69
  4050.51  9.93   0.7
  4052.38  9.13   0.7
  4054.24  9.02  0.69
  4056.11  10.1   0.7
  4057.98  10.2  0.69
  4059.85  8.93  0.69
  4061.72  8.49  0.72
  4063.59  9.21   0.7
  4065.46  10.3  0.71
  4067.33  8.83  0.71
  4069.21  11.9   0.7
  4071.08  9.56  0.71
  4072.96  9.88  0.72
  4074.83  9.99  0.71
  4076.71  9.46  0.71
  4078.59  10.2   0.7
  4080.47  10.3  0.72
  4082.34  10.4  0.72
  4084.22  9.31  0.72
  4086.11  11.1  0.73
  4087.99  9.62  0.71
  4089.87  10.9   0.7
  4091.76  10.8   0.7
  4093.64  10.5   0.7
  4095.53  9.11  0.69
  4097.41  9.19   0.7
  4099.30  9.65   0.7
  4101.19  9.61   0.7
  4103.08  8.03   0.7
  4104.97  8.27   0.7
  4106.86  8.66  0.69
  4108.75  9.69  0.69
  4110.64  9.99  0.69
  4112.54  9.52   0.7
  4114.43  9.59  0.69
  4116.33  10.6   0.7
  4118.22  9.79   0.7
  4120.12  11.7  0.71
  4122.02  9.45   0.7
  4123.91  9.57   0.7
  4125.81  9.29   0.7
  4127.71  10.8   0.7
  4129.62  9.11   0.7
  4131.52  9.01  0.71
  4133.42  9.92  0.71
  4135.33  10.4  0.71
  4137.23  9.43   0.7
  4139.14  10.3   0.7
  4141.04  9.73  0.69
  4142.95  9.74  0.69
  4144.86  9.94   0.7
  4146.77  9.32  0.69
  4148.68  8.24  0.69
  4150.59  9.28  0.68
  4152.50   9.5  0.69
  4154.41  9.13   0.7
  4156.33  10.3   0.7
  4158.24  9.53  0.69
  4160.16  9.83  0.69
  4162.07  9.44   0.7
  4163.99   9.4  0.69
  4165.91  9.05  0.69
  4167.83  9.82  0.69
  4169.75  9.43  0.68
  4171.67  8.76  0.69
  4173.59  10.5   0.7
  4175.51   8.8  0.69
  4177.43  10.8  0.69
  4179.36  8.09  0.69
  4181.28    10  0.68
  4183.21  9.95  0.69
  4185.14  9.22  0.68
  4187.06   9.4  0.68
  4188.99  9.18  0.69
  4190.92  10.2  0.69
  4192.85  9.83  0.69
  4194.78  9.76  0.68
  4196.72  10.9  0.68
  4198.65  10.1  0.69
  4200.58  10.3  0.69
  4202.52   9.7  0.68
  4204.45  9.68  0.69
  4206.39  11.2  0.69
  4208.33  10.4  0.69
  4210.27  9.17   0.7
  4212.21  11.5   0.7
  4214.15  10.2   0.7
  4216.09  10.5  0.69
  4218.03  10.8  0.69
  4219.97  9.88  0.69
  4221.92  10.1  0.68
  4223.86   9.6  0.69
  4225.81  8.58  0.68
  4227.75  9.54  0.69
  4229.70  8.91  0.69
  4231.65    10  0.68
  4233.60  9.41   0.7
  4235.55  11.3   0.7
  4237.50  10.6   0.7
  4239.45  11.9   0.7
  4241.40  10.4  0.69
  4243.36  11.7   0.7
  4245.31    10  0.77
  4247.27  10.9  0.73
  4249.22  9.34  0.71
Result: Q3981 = 1.7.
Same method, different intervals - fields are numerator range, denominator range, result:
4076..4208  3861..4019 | 1.56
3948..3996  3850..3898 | 1.21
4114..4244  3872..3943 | 1.89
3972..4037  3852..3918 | 1.51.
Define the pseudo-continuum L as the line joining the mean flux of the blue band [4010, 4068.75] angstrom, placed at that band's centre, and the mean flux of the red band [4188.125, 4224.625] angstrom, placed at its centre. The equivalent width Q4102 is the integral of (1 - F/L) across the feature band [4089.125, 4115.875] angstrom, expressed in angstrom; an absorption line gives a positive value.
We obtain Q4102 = 0.83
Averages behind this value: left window 9.66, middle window 9.54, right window 10.2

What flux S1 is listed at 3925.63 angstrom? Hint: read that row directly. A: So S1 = 6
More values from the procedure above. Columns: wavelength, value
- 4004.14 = 9.47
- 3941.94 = 4.21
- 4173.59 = 10.5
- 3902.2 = 8.35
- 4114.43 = 9.59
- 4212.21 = 11.5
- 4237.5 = 10.6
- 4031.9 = 9.2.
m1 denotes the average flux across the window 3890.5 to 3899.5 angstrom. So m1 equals 6.7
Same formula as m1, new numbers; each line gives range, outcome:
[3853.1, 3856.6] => 6.57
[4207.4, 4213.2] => 10.4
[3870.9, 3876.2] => 5.99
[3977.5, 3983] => 7.8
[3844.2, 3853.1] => 5.34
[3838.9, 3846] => 4.17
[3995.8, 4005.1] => 9.29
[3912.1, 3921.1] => 7.02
